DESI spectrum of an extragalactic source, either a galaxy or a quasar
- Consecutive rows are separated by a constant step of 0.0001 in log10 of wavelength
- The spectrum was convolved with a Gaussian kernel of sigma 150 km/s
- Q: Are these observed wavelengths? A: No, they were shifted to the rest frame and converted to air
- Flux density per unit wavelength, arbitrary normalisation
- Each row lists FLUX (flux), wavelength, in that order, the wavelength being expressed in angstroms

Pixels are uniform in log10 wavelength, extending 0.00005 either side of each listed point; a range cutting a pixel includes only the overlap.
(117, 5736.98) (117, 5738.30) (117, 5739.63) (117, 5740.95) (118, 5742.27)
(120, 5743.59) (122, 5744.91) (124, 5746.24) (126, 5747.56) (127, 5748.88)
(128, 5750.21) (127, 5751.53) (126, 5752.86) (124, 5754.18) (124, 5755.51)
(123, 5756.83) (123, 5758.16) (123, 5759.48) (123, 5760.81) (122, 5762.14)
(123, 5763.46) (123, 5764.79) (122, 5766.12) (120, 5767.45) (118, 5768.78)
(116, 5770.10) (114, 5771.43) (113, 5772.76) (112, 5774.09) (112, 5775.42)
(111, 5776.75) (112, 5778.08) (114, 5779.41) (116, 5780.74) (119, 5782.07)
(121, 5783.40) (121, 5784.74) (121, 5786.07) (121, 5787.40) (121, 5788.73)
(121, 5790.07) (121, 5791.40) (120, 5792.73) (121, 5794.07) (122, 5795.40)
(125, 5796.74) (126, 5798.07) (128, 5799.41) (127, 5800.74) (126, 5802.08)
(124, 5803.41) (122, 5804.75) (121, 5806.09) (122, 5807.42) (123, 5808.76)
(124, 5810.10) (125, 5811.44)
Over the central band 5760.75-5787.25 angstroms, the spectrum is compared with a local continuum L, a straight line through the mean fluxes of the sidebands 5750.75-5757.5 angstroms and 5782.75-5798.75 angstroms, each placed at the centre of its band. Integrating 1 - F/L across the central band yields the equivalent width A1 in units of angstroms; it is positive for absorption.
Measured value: 1.2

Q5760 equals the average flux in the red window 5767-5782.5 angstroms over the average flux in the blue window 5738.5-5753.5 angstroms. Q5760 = 0.9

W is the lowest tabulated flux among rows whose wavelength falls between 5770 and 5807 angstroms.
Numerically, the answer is 111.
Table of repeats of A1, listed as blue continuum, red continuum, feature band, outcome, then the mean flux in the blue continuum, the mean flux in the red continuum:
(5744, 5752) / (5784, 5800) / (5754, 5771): 0.37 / 125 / 122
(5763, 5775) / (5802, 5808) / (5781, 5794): -0.02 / 118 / 123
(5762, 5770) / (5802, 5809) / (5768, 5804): 0.76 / 121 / 123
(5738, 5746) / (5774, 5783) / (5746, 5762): -1.03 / 119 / 114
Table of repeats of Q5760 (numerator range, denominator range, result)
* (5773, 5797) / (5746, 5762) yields 0.95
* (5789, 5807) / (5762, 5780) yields 1.06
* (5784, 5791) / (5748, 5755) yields 0.96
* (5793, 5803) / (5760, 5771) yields 1.03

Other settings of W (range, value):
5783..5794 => 120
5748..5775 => 112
